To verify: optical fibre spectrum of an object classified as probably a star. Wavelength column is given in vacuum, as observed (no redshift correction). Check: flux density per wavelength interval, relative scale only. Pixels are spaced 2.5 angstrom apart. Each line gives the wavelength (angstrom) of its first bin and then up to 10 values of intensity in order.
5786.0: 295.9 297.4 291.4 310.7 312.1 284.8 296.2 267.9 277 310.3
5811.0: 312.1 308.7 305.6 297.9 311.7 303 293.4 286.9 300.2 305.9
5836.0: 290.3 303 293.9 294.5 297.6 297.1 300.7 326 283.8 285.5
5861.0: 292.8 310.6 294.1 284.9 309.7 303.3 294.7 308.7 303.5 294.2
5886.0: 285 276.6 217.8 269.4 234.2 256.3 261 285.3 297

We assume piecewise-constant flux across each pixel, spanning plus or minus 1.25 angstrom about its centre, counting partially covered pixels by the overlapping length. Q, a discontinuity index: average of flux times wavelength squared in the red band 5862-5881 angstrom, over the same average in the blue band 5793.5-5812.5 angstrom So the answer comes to 1.04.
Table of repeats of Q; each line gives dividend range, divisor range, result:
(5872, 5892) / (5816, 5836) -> 0.97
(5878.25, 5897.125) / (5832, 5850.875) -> 0.93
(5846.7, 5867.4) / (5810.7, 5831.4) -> 1.00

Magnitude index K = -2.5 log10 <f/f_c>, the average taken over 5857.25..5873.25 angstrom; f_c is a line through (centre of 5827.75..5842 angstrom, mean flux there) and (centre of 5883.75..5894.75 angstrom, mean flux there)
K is -0.07 mag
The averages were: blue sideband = 297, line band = 297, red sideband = 265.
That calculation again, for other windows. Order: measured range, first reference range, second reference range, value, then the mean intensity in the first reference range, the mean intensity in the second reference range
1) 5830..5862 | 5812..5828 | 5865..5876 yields 0.01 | 303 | 298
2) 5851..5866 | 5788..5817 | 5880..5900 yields -0.08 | 298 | 267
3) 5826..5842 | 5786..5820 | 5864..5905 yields -0.02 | 298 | 281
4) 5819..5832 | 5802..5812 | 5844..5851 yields -0.02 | 291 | 298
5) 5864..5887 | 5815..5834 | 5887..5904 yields -0.11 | 300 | 256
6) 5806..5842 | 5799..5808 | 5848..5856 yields -0.03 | 283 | 305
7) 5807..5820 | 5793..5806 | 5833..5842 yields -0.05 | 292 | 298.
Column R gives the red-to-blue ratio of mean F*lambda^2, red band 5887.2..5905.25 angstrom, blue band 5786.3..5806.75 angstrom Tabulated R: 0.91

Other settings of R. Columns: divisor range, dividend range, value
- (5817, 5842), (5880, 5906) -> 0.92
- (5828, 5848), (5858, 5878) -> 1.01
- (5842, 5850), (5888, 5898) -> 0.85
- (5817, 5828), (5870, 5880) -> 1.03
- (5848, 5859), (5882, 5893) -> 0.91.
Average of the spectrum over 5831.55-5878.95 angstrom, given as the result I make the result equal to 299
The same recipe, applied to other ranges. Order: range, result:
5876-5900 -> 273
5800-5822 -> 298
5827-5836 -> 297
